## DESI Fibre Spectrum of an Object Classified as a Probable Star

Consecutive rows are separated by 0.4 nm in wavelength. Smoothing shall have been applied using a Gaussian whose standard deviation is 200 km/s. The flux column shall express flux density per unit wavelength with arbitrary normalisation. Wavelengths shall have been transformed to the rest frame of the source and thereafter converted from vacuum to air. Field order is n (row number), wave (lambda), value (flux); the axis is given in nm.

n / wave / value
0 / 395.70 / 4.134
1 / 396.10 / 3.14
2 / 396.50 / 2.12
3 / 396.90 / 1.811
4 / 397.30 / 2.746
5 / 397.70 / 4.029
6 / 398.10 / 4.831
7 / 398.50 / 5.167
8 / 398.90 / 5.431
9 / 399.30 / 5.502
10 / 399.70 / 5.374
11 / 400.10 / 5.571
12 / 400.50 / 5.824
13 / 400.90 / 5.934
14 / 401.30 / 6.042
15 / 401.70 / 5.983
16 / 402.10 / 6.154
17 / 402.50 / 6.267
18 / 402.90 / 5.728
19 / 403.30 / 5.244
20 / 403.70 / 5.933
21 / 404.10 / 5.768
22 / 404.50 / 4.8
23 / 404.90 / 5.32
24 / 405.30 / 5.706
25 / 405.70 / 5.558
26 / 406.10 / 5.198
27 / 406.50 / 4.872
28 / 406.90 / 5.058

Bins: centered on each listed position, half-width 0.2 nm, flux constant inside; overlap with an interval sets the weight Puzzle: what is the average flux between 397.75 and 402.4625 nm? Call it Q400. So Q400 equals 5.59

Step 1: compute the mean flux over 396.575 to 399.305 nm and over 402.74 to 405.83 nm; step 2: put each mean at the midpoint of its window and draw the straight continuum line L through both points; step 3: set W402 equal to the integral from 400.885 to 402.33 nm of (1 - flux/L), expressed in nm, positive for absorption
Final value -0.35 nm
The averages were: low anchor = 4.03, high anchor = 5.5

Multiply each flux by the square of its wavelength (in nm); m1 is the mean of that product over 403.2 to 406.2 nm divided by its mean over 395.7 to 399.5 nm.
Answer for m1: 1.46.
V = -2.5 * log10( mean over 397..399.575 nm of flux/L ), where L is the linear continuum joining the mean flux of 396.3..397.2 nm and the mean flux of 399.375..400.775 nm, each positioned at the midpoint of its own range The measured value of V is -0.22 mag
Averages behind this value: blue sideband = 2.05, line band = 4.53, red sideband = 5.6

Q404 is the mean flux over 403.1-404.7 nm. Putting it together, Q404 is 5.44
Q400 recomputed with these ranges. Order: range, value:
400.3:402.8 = 6.02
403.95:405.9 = 5.42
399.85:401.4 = 5.81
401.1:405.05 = 5.73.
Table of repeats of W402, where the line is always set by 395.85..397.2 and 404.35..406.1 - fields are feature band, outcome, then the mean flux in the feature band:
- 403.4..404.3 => -0.166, 5.78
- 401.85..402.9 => -0.409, 6.11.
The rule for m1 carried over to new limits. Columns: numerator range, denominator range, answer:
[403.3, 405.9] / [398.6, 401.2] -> 1.00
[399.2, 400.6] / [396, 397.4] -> 2.37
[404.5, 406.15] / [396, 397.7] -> 2.16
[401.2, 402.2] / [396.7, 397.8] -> 2.24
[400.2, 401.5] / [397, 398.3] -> 1.62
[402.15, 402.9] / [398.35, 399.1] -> 1.17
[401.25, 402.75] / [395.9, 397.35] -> 2.59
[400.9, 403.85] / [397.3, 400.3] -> 1.21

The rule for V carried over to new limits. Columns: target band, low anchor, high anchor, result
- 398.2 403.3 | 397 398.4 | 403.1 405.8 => -0.25 mag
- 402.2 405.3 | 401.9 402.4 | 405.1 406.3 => 0.05 mag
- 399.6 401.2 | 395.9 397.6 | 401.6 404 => -0.25 mag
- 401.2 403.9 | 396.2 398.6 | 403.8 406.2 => -0.24 mag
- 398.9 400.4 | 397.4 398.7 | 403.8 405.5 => -0.16 mag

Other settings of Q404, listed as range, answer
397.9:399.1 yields 5.14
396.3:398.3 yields 3.11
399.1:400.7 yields 5.57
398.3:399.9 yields 5.37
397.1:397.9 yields 3.39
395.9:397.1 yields 2.36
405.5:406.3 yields 5.38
